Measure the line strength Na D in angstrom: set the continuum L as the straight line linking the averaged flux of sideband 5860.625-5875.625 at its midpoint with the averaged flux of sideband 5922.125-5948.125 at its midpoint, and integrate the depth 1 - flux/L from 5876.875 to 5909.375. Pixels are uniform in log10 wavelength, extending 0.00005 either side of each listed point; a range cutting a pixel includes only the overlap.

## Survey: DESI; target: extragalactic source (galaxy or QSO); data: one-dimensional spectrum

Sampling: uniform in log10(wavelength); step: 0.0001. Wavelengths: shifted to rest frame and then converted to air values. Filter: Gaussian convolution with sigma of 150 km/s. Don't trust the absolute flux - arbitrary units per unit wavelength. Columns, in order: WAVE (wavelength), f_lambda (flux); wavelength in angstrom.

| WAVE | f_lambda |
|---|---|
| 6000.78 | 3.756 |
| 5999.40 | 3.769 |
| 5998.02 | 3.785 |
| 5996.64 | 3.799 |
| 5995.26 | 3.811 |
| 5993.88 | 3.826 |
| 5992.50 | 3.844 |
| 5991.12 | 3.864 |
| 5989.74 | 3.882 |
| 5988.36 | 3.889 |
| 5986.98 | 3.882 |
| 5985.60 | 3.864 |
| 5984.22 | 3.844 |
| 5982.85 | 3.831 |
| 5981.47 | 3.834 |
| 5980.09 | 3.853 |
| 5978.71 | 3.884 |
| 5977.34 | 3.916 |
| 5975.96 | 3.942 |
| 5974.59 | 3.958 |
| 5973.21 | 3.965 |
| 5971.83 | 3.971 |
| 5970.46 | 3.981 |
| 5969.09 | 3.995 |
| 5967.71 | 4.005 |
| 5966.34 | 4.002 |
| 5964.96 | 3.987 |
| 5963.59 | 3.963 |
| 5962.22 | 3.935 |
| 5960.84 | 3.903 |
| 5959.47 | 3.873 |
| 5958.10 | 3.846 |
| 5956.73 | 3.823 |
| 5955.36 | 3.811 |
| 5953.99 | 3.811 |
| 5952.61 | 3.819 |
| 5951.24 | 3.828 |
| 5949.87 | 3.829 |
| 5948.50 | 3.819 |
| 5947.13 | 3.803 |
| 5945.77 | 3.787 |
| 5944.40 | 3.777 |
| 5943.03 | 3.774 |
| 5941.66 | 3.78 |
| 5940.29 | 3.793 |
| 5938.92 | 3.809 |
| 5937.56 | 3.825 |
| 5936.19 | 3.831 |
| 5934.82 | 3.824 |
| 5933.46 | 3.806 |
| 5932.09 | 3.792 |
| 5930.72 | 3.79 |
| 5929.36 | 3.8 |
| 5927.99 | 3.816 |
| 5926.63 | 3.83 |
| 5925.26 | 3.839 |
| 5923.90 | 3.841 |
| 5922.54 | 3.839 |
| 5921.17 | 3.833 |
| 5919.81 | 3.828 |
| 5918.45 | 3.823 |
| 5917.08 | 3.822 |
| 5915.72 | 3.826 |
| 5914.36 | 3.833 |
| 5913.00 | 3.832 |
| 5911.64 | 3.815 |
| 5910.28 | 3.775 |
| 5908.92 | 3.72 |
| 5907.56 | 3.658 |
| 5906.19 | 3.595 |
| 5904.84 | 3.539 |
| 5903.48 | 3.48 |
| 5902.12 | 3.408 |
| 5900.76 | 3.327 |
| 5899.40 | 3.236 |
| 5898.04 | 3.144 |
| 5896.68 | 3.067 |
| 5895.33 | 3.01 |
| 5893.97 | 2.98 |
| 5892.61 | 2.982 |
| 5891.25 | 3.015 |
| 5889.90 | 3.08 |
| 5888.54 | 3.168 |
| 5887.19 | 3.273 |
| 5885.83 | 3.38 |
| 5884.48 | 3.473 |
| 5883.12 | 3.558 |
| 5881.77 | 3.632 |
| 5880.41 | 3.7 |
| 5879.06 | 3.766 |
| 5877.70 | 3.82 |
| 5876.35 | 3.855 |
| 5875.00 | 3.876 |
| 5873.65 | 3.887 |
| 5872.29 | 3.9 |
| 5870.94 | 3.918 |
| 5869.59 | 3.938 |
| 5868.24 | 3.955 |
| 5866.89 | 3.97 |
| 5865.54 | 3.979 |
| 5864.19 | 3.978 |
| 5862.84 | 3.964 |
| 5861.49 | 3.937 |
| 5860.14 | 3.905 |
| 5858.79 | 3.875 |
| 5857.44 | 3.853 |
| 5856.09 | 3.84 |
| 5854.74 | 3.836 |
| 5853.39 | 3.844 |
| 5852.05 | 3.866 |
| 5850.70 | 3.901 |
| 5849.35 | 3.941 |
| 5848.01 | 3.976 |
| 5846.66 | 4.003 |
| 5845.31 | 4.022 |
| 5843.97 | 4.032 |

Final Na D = 4.3 angstrom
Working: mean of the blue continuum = 3.94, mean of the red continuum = 3.81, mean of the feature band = 3.37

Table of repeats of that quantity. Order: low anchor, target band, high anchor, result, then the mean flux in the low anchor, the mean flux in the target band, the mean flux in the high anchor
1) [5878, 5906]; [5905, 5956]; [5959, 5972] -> -2.0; 3.32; 3.8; 3.96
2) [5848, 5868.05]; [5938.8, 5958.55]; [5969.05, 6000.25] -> 0.4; 3.91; 3.81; 3.88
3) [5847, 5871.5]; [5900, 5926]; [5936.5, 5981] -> 1.2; 3.92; 3.72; 3.88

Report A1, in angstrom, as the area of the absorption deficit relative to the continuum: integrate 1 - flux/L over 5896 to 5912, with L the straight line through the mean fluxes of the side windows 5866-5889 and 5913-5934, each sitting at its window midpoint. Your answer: 1.3 angstrom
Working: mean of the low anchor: 3.72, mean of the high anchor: 3.82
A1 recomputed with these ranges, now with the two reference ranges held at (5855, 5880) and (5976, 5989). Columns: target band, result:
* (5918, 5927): 0.1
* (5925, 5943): 0.3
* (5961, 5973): -0.3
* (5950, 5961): 0.1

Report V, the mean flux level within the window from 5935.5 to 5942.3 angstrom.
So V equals 3.81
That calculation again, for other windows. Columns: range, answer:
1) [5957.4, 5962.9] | 3.89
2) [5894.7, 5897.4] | 3.05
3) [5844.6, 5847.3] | 4.02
